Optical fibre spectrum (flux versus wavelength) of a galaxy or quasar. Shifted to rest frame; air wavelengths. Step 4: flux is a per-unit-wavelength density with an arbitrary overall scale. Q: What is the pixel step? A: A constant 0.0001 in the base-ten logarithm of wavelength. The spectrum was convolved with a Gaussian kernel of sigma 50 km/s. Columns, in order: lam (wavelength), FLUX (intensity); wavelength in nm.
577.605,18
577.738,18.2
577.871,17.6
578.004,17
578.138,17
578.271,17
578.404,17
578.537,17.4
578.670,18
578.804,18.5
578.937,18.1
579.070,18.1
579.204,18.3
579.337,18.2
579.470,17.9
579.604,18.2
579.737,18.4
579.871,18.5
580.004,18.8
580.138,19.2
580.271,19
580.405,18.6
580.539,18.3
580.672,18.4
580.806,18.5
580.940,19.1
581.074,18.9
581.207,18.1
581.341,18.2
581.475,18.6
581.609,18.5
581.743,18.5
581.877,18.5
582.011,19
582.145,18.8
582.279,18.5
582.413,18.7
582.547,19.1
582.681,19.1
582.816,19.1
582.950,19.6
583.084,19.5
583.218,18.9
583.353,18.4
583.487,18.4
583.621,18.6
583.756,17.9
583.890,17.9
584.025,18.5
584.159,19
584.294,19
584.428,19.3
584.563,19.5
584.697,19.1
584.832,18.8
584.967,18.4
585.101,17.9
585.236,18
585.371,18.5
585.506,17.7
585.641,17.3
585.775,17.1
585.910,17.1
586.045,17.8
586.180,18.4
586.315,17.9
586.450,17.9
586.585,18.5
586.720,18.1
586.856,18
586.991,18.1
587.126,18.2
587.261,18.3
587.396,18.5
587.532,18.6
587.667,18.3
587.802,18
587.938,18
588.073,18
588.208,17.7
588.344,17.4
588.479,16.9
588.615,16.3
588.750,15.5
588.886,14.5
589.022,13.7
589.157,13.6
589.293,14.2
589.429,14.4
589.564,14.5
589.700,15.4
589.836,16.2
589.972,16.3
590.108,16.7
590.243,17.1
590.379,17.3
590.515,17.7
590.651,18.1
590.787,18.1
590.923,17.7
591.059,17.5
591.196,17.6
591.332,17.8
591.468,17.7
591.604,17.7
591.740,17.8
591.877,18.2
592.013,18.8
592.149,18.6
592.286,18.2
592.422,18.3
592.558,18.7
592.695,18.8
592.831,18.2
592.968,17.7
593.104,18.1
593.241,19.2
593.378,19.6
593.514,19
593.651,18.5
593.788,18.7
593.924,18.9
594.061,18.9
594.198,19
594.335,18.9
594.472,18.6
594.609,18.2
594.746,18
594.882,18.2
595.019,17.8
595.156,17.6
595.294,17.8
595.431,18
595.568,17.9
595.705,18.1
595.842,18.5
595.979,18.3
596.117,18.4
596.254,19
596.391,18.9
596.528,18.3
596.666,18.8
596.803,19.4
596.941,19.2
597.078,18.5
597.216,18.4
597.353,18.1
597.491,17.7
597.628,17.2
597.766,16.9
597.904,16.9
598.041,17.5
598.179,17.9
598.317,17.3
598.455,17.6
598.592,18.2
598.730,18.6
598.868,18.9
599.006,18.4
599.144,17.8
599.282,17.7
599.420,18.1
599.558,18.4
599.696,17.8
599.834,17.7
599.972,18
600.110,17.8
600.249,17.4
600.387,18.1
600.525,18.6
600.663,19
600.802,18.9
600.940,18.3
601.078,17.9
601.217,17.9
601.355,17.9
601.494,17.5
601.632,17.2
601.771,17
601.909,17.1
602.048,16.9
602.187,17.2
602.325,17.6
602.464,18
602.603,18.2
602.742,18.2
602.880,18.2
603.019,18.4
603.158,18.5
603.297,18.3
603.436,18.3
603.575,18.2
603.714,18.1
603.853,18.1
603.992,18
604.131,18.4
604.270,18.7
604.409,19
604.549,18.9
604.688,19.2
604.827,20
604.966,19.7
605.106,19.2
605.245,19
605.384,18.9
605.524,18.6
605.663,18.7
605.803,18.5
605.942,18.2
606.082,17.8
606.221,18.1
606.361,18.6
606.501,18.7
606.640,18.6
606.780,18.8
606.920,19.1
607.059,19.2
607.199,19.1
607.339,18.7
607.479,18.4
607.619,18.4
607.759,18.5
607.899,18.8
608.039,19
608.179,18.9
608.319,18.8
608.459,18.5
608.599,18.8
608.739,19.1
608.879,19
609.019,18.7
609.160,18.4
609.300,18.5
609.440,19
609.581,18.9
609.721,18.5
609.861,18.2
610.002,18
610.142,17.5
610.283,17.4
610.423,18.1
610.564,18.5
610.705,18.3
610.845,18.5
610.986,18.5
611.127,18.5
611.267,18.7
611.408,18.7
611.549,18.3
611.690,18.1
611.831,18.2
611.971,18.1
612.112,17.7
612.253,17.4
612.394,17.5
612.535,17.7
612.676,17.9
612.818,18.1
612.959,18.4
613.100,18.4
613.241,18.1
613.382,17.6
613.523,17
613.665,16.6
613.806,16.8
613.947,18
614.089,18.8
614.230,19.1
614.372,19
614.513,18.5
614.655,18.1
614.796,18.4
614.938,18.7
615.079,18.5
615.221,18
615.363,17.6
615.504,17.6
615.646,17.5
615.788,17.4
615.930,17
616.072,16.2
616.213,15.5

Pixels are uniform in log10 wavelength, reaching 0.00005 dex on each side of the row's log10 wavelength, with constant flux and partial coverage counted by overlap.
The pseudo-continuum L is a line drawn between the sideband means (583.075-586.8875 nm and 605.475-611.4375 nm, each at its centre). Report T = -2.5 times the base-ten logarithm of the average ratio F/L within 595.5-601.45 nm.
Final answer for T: 0.02 mag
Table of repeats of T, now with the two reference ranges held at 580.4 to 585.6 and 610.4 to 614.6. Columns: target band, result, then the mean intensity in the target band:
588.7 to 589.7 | 0.27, 14.4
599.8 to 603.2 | 0.02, 17.9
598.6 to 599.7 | 0.01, 18.2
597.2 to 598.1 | 0.05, 17.5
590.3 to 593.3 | 0.02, 18.1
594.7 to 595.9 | 0.03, 18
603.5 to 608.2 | -0.03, 18.7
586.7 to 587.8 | 0.02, 18.3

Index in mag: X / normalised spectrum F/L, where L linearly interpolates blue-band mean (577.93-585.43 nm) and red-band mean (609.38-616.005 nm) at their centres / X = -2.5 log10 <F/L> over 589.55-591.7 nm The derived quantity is 0.07 mag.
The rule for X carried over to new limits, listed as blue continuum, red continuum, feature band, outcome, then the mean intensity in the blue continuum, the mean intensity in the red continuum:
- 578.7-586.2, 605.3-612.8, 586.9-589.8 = 0.12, 18.5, 18.4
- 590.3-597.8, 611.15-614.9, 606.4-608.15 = -0.04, 18.3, 18.1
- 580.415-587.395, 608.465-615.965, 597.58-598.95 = 0.04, 18.5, 18.2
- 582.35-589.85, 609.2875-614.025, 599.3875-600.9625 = -0.02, 17.7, 18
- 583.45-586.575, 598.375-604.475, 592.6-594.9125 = -0.03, 18.3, 18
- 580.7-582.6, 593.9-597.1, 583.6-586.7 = 0.02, 18.6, 18.5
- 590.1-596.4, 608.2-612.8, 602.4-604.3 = 0.00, 18.2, 18.3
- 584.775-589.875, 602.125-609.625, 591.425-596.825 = -0.04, 17.1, 18.6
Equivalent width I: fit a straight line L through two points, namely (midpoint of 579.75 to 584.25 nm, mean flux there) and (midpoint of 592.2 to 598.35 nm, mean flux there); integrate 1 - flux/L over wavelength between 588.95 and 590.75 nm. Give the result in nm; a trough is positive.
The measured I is 0.26 nm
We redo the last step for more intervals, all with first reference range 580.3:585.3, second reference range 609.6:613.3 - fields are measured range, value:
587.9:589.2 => 0.17 nm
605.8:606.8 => -0.01 nm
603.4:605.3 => -0.05 nm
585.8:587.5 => 0.05 nm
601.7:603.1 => 0.05 nm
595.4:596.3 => 0.01 nm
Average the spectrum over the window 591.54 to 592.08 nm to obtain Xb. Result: 18.1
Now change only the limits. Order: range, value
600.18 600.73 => 18.3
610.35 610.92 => 18.3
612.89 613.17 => 18.4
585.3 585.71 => 17.8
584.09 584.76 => 19.2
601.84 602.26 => 17.1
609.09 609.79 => 18.7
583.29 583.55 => 18.4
